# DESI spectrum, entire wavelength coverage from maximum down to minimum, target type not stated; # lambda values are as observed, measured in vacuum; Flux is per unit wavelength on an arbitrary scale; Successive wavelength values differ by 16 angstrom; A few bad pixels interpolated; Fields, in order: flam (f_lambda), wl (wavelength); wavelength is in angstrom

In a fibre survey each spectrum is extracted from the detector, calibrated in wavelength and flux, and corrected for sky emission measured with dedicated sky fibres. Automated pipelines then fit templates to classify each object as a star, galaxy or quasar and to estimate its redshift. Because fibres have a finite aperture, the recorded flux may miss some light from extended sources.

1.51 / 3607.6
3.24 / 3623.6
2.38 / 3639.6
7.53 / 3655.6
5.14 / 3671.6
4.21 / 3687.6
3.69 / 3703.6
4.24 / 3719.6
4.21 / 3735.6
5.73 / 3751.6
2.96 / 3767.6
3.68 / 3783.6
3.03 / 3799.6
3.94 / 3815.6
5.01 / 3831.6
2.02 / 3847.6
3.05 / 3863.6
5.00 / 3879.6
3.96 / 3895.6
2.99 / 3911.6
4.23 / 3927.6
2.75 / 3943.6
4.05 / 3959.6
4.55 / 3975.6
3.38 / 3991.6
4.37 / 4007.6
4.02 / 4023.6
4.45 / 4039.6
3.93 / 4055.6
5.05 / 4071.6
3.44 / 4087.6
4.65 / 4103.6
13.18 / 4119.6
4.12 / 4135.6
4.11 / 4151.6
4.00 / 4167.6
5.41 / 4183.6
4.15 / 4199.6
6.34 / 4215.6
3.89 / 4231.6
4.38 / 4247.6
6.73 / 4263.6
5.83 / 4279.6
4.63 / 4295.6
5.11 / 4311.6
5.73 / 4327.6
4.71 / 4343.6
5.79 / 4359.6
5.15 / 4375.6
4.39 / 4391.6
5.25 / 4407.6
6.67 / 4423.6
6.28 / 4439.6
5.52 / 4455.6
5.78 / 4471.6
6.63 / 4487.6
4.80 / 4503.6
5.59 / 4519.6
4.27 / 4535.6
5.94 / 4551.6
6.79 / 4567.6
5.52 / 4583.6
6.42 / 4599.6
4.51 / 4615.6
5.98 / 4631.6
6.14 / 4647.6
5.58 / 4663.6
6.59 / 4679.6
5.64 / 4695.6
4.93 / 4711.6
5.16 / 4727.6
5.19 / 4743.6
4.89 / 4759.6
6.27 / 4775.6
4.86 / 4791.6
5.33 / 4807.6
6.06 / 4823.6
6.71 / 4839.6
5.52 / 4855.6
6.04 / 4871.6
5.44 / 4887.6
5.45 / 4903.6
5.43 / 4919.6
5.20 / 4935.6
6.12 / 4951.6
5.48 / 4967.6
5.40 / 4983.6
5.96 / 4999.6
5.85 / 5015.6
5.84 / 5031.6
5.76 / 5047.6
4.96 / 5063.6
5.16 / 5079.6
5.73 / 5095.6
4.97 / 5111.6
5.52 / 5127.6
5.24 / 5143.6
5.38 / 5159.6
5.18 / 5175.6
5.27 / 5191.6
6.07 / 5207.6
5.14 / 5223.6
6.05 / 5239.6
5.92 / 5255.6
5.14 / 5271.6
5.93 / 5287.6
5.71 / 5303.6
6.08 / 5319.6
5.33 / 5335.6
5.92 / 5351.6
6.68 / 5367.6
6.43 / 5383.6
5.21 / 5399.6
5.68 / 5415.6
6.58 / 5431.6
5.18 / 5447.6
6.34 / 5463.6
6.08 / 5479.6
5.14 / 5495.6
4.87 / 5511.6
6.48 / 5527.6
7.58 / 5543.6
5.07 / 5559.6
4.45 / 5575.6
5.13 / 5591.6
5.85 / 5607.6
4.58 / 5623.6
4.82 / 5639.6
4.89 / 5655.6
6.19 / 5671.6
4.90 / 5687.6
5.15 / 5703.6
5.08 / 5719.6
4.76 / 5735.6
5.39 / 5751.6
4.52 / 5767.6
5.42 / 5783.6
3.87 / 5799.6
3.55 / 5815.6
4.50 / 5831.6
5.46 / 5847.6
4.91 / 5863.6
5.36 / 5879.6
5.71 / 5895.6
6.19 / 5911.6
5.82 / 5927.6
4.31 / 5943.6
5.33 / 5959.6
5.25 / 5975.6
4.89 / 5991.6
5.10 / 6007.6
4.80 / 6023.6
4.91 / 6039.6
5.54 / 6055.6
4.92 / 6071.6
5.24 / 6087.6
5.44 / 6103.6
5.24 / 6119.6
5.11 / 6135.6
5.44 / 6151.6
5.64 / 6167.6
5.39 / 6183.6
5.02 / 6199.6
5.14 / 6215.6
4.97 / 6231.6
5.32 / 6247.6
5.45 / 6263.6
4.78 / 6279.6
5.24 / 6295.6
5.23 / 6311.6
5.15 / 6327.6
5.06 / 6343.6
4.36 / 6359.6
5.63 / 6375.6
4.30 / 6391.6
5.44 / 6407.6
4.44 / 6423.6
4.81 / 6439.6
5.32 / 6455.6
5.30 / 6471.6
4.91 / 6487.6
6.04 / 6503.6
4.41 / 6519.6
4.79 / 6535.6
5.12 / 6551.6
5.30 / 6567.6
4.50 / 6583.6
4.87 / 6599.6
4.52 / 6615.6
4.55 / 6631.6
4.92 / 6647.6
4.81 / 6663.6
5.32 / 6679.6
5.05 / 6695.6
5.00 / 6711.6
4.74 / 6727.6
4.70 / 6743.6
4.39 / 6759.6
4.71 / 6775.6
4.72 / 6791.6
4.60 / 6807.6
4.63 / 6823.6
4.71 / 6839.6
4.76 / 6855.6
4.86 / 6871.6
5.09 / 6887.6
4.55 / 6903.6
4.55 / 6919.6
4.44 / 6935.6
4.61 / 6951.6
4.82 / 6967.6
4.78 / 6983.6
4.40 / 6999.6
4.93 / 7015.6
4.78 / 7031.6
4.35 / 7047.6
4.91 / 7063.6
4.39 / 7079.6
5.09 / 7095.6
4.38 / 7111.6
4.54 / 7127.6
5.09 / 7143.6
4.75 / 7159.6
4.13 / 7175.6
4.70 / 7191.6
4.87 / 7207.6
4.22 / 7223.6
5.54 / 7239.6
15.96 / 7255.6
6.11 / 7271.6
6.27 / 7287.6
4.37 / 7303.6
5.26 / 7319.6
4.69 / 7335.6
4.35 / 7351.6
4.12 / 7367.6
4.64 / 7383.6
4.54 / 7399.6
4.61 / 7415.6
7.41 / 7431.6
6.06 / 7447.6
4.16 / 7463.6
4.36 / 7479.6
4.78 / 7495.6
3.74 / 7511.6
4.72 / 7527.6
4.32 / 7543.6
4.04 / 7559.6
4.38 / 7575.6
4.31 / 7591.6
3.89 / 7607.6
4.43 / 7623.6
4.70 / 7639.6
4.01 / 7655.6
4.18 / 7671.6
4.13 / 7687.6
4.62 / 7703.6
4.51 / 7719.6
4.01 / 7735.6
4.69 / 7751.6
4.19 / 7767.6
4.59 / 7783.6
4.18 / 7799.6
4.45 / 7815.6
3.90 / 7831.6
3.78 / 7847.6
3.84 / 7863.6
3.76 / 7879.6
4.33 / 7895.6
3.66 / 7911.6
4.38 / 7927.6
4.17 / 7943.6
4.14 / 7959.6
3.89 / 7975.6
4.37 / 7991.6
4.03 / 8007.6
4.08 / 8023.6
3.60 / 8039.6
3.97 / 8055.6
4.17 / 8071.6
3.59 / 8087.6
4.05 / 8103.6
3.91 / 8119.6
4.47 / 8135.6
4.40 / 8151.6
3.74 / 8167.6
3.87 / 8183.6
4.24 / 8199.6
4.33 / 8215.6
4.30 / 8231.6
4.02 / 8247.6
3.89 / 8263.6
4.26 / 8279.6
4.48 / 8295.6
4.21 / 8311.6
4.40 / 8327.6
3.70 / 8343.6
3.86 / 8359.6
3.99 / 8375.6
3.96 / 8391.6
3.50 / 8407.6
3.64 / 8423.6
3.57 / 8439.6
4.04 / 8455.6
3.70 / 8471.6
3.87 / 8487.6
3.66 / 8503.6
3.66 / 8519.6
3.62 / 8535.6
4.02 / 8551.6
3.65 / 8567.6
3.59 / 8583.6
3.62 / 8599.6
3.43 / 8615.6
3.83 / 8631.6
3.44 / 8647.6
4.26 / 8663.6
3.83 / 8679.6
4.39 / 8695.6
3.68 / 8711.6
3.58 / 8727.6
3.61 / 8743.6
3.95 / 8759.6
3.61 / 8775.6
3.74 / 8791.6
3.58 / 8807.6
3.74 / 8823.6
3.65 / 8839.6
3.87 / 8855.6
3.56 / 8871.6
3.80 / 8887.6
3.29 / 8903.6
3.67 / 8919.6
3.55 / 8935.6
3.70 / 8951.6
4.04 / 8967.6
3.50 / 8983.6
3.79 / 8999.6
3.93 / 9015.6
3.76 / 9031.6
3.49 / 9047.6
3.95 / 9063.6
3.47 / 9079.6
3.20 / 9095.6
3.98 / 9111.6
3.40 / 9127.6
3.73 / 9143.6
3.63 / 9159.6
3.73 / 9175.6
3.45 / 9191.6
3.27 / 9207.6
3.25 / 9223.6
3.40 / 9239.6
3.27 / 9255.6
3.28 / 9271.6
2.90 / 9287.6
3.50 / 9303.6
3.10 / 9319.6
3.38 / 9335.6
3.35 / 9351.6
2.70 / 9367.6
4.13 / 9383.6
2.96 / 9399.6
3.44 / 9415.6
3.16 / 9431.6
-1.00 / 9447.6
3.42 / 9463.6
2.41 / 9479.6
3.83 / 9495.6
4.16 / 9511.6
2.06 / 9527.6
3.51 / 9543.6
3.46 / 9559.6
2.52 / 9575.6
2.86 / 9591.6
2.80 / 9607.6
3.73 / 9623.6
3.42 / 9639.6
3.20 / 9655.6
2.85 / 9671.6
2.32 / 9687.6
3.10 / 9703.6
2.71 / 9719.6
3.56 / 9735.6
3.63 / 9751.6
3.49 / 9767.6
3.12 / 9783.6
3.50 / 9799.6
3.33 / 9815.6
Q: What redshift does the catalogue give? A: 0.105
